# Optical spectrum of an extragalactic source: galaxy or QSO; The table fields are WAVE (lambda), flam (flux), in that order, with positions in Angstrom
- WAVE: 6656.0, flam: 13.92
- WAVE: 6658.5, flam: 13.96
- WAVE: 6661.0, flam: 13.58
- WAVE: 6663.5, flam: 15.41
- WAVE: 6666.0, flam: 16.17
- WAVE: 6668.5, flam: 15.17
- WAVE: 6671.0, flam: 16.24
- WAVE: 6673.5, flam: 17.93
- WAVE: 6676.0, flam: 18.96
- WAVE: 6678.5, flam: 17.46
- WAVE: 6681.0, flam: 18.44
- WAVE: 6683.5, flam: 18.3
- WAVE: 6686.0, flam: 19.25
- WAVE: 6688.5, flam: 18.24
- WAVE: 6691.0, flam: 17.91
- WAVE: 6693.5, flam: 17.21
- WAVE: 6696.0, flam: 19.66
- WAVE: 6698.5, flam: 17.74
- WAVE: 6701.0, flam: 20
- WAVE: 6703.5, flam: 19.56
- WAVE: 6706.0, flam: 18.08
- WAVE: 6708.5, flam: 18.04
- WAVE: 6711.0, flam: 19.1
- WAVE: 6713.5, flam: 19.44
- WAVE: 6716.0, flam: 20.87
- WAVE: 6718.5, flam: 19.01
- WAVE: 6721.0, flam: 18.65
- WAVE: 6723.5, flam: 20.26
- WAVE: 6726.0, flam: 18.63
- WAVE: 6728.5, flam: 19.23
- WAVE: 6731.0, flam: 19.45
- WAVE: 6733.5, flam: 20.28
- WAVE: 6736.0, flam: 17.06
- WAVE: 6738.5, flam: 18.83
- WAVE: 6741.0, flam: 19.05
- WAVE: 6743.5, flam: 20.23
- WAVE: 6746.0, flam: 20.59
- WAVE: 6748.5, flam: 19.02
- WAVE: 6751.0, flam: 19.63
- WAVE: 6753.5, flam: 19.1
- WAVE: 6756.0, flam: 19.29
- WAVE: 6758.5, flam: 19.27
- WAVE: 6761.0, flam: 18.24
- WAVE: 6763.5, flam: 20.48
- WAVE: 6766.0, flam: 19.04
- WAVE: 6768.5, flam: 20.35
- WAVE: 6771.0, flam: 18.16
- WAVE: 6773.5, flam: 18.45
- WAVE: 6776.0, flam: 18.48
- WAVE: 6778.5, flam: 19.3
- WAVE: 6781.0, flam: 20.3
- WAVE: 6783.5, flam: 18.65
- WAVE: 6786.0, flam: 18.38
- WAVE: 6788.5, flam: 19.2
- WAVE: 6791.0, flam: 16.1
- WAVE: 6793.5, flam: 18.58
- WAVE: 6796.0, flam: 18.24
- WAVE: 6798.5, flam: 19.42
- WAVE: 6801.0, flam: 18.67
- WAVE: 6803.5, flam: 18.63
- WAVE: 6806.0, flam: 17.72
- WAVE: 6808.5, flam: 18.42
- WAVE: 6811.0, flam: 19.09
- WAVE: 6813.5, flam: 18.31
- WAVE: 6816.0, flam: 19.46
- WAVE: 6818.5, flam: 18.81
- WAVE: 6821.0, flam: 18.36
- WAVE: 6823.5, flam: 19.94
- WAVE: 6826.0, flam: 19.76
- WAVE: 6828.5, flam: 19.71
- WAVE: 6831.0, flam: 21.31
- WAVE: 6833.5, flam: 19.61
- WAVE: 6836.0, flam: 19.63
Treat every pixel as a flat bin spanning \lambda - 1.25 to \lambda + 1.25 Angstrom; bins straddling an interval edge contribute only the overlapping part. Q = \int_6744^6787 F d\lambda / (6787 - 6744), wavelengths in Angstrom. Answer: 19.2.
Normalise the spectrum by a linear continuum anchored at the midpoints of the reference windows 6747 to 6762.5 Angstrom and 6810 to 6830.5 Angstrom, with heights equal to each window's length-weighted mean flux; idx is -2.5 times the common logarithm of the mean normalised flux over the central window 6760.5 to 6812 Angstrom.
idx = 0.02 mag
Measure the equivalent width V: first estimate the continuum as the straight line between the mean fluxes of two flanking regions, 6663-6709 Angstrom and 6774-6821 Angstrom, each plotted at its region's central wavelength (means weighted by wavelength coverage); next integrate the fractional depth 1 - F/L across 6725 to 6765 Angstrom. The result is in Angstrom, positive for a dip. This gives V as -2.13 Angstrom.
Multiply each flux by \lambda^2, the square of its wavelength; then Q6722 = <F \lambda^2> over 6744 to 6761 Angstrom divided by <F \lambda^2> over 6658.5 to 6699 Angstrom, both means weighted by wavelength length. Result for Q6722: 1.15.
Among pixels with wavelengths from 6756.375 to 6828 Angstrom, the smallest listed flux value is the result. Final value 16.1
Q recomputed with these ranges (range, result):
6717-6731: 19.2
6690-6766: 19.1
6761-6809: 18.8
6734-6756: 19.2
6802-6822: 18.6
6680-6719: 18.8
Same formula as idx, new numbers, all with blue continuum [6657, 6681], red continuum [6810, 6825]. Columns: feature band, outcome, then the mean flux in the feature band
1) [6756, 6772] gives -0.07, 19.3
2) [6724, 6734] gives -0.12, 19.4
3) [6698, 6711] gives -0.12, 18.8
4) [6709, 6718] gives -0.15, 19.6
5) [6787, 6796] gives 0.03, 18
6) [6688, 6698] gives -0.10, 18.2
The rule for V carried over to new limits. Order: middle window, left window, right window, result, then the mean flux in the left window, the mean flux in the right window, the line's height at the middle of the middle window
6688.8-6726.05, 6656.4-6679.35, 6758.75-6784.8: -3.8 Angstrom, 16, 19.1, 17.2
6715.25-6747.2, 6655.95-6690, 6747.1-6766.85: -1.5 Angstrom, 16.8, 19.3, 18.5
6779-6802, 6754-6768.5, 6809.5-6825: 0.6 Angstrom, 19.3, 19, 19.2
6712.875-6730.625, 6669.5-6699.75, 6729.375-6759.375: -0.6 Angstrom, 18.1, 19.3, 18.9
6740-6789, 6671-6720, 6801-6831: -1.1 Angstrom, 18.6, 19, 18.9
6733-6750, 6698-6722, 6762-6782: -0.1 Angstrom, 19.1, 19.3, 19.2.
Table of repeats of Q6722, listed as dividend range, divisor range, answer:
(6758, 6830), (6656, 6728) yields 1.09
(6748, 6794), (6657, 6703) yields 1.12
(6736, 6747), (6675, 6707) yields 1.06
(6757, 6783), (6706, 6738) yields 1.02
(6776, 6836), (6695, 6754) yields 1.01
